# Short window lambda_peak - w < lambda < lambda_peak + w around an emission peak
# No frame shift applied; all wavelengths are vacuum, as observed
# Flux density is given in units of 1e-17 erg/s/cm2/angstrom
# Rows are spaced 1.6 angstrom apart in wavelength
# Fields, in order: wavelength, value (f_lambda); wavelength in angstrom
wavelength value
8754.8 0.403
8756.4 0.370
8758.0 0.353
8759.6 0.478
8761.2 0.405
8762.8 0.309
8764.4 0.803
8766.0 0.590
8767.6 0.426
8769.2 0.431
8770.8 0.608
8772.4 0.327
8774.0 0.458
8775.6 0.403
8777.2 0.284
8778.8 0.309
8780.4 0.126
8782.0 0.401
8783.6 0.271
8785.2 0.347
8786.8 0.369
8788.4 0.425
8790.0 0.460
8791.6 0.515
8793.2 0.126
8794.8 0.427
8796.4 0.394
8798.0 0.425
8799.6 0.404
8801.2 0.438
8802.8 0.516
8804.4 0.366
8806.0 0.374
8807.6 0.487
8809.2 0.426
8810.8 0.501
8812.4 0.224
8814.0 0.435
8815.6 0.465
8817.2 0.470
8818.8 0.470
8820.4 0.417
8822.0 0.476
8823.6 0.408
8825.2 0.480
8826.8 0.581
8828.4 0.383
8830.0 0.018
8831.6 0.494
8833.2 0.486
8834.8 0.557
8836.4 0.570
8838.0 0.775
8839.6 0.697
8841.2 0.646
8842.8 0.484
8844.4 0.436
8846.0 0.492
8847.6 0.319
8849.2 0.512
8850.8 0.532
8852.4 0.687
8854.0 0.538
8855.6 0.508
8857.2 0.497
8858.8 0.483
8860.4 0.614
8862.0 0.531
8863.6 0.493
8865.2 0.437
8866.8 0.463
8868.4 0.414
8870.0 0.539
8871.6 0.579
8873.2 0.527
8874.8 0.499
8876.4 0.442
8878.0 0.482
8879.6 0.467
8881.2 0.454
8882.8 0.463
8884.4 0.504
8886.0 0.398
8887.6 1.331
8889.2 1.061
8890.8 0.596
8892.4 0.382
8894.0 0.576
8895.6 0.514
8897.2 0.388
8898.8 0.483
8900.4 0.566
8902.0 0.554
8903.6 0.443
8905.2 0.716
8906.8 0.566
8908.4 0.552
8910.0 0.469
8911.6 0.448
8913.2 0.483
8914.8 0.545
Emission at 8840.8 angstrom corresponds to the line Mg II 2798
